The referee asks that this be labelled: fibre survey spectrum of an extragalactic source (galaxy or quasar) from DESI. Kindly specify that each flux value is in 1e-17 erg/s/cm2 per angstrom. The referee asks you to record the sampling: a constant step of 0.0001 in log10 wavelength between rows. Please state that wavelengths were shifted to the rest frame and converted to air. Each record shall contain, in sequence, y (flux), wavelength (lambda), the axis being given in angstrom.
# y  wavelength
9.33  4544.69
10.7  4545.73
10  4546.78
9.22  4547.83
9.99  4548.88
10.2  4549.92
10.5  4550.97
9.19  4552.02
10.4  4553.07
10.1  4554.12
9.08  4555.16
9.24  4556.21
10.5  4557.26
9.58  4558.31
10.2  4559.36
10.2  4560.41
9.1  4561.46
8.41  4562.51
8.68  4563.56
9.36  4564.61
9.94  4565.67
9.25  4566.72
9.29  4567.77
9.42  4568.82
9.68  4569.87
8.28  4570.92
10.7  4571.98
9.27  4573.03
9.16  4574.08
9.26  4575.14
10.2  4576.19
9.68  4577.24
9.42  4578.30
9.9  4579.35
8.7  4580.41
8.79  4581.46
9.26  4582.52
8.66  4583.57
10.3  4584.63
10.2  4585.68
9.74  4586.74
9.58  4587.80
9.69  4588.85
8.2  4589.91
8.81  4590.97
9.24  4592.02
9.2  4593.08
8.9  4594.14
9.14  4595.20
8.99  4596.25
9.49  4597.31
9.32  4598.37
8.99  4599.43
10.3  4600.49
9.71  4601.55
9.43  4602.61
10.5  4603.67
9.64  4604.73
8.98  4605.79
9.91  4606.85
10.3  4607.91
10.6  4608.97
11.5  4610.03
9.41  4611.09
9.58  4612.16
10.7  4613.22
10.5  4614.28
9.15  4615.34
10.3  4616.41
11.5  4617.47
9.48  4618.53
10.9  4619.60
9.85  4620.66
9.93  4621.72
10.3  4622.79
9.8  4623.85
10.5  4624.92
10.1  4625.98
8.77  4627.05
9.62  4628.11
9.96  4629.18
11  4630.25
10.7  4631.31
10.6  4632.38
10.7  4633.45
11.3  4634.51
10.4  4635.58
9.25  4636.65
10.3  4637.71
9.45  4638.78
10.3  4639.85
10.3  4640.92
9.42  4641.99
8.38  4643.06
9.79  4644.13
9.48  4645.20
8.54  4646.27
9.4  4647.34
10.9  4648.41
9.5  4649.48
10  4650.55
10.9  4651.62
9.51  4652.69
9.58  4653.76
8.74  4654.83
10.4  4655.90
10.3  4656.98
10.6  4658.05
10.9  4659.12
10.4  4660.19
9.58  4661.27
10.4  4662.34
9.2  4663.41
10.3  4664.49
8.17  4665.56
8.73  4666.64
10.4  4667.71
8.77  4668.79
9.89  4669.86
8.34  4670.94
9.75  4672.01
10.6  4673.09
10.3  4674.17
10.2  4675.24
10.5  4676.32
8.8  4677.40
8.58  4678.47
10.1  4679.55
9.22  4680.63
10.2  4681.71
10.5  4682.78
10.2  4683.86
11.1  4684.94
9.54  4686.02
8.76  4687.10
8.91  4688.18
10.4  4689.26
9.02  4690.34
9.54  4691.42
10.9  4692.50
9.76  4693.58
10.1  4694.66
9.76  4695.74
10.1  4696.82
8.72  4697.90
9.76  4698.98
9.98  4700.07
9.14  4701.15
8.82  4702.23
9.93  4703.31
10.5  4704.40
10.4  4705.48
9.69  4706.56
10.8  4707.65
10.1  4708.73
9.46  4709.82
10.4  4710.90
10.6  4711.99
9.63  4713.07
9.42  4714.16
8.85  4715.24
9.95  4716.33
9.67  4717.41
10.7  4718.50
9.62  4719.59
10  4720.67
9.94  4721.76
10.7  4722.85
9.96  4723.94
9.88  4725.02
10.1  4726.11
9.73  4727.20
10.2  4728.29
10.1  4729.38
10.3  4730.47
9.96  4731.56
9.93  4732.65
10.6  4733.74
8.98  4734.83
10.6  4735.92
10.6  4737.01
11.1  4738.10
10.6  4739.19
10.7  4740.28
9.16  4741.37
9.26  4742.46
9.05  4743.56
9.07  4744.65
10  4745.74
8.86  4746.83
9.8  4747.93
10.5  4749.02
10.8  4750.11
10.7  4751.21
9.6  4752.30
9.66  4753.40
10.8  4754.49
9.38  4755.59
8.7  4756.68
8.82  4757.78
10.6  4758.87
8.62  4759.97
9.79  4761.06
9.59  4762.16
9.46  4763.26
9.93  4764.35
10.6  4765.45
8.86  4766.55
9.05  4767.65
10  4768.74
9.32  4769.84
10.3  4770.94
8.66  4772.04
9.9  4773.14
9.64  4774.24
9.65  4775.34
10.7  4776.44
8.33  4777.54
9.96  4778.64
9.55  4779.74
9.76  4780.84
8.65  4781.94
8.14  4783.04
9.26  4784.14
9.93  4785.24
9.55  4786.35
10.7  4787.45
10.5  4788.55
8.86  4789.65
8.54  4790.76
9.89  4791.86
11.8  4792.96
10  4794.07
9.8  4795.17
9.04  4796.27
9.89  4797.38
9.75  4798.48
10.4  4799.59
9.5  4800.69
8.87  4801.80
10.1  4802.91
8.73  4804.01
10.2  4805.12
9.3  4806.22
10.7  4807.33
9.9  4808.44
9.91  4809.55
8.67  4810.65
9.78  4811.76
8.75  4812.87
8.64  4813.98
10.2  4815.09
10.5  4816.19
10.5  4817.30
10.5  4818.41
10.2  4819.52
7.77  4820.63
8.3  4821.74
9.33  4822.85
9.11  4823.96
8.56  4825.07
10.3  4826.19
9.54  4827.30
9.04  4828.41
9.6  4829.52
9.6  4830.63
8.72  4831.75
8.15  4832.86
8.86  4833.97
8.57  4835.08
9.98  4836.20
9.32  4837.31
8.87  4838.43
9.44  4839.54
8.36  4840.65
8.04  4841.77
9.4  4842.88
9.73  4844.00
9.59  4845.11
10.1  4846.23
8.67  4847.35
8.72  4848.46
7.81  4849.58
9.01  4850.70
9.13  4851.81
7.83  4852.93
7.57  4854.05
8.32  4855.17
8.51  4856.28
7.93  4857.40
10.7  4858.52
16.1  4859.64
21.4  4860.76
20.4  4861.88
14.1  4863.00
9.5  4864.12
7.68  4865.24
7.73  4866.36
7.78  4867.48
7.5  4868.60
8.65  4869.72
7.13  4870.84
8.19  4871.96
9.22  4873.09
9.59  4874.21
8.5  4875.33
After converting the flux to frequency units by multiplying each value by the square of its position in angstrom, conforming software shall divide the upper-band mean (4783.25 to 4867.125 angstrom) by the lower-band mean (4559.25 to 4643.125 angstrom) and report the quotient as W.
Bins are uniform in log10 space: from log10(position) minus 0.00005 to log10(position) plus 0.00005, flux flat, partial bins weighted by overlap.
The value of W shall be 1.10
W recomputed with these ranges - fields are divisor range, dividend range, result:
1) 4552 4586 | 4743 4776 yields 1.10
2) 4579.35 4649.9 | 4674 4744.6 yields 1.05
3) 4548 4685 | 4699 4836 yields 1.06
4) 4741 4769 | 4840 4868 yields 1.10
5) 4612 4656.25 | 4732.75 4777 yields 1.03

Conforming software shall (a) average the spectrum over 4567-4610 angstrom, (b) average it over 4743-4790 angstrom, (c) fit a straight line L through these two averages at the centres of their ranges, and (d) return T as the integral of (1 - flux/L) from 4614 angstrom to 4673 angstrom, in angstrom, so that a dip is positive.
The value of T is -2.36 angstrom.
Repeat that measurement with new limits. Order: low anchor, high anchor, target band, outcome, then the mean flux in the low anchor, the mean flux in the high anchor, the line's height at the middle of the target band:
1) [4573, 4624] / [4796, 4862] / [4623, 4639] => -0.82 angstrom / 9.69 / 9.67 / 9.68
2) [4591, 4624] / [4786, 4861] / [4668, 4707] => -0.03 angstrom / 9.84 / 9.56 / 9.74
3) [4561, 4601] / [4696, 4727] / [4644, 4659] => -0.36 angstrom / 9.33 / 9.88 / 9.63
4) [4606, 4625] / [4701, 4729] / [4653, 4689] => 1.07 angstrom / 10.2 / 9.94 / 10.1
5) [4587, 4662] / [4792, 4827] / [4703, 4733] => -0.79 angstrom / 9.88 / 9.65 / 9.76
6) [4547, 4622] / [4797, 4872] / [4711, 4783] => -1.25 angstrom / 9.65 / 9.62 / 9.63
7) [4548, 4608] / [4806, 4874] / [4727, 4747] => -0.84 angstrom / 9.5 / 9.6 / 9.56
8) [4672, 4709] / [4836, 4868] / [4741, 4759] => 0.46 angstrom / 9.85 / 10.1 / 9.93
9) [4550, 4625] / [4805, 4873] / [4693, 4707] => -0.16 angstrom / 9.66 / 9.61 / 9.64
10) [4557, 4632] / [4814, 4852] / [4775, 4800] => -1.00 angstrom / 9.68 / 9.21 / 9.3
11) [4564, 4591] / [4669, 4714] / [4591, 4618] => -0.79 angstrom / 9.42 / 9.82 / 9.51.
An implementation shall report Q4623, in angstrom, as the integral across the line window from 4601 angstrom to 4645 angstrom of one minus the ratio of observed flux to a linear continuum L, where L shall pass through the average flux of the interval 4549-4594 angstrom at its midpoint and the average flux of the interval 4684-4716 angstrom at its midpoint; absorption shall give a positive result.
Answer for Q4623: -2.1 angstrom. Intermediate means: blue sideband 9.49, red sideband 9.8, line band 10.1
